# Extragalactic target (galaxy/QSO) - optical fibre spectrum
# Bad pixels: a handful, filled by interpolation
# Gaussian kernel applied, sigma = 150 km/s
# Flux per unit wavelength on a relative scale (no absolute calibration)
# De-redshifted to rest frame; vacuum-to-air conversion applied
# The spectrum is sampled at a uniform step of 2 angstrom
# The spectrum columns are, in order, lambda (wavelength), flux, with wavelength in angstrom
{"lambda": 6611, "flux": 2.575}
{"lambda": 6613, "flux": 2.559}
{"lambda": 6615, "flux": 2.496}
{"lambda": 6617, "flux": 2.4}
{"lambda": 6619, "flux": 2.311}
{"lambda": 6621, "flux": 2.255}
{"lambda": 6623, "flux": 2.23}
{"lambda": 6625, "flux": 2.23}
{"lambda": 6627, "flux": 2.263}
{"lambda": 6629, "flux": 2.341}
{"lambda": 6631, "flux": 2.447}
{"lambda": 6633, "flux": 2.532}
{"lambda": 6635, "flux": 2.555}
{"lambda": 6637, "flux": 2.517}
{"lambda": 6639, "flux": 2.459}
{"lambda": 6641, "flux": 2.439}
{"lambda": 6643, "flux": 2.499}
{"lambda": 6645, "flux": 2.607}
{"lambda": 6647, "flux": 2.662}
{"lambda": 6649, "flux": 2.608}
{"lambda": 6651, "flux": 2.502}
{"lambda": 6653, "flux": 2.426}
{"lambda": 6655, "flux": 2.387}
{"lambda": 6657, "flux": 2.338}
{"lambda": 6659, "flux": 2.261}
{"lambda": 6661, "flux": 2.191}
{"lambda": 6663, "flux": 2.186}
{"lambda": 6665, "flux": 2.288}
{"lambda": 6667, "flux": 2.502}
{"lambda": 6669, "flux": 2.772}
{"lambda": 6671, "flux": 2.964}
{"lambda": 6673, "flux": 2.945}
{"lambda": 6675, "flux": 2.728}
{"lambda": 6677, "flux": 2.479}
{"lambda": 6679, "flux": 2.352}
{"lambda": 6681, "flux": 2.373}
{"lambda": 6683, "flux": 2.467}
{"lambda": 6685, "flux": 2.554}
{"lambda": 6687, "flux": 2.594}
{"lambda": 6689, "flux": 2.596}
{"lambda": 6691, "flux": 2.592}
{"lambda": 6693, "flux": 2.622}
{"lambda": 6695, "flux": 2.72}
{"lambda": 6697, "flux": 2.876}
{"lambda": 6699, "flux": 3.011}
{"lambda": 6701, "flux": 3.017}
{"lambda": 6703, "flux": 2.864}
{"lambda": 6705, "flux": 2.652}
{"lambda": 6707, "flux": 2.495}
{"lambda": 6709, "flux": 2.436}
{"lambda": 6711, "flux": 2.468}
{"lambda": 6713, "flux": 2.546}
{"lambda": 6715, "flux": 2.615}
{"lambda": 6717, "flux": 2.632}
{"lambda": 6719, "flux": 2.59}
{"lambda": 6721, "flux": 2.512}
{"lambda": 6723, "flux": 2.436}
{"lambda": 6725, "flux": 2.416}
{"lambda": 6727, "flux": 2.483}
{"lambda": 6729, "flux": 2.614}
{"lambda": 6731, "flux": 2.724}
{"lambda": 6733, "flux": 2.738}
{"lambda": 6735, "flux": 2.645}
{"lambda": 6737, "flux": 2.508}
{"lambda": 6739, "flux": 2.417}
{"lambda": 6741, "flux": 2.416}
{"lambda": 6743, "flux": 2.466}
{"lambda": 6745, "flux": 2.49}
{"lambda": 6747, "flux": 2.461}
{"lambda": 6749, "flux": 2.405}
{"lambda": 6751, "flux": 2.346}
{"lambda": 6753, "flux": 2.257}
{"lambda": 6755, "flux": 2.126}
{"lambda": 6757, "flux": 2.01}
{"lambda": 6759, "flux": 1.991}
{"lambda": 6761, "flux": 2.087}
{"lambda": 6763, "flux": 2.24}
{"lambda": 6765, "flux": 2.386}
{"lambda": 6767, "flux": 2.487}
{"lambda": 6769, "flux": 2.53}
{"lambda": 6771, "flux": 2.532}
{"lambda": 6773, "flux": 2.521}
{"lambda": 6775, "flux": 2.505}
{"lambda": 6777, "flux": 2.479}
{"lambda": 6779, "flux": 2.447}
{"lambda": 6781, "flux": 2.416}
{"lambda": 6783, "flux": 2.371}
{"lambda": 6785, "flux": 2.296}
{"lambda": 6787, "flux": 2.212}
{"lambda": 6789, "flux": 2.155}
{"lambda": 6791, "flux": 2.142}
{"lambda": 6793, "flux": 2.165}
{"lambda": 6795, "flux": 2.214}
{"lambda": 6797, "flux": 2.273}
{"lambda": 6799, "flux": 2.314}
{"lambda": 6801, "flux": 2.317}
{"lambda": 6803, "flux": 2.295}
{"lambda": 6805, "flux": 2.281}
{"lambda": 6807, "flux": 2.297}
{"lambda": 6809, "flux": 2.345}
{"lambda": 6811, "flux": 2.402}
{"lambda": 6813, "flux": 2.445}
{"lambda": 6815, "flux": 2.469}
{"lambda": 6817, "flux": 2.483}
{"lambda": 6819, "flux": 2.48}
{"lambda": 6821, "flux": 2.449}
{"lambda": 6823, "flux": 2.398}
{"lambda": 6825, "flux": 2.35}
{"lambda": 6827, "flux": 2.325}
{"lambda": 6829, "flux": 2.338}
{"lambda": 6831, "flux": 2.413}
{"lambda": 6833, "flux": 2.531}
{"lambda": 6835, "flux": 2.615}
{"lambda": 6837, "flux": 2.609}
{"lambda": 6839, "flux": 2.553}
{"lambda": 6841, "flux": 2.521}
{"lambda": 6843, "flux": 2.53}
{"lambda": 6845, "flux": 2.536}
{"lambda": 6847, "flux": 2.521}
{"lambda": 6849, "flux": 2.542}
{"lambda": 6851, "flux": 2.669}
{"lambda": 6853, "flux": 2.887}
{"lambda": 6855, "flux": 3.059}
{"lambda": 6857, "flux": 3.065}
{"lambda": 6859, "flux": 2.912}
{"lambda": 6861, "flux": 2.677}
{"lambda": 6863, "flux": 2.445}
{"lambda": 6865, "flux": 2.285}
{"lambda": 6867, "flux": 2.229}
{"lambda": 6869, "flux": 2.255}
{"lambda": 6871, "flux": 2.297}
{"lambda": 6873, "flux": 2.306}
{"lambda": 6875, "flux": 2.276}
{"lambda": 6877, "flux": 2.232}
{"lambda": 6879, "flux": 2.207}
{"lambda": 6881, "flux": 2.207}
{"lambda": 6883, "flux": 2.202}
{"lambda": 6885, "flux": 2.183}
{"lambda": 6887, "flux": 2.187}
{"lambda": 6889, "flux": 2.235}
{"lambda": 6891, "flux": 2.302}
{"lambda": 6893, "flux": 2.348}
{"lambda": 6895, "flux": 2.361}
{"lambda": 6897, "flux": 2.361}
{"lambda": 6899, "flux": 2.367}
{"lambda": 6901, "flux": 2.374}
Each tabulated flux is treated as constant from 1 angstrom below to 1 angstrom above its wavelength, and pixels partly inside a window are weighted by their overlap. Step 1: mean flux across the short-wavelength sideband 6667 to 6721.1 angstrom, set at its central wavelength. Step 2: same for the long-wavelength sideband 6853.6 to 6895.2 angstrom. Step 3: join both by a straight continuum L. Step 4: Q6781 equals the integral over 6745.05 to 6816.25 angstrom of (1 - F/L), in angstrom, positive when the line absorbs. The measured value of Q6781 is 5.7 angstrom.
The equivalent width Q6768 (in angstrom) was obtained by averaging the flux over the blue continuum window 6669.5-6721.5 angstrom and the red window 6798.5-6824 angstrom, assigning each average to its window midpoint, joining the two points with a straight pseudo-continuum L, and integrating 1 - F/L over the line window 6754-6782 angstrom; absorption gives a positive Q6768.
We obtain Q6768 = 1.58 angstrom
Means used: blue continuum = 2.64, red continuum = 2.38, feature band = 2.34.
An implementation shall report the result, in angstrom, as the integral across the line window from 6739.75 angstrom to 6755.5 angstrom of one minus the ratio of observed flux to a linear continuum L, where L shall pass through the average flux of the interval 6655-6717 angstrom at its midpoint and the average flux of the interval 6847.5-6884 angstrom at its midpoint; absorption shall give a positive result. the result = 1.05 angstrom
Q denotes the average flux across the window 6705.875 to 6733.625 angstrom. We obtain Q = 2.55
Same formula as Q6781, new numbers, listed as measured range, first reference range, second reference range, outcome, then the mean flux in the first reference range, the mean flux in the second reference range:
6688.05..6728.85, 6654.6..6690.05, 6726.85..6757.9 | -2.6 angstrom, 2.5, 2.44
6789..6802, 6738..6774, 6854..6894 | 0.7 angstrom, 2.34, 2.4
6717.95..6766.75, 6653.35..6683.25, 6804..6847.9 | 1.2 angstrom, 2.48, 2.45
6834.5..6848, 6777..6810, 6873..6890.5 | -1.8 angstrom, 2.29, 2.22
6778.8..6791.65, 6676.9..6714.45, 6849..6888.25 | 1.3 angstrom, 2.62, 2.45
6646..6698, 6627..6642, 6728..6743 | -0.8 angstrom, 2.46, 2.57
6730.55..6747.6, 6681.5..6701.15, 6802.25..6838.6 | 0.3 angstrom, 2.68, 2.42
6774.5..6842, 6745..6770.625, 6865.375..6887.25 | -3.3 angstrom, 2.29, 2.24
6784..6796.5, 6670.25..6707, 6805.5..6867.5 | 1.8 angstrom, 2.68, 2.53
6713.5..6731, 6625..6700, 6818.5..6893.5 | -0.3 angstrom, 2.53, 2.45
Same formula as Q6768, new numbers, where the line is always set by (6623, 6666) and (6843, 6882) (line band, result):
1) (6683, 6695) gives -0.8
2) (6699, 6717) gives -1.6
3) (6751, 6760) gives 1.2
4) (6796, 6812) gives 1.1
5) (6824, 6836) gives 0.3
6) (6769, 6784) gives 0.0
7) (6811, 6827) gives 0.4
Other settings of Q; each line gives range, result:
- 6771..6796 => 2.34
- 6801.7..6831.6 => 2.38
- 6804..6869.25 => 2.52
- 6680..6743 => 2.6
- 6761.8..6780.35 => 2.45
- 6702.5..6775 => 2.46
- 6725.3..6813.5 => 2.37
